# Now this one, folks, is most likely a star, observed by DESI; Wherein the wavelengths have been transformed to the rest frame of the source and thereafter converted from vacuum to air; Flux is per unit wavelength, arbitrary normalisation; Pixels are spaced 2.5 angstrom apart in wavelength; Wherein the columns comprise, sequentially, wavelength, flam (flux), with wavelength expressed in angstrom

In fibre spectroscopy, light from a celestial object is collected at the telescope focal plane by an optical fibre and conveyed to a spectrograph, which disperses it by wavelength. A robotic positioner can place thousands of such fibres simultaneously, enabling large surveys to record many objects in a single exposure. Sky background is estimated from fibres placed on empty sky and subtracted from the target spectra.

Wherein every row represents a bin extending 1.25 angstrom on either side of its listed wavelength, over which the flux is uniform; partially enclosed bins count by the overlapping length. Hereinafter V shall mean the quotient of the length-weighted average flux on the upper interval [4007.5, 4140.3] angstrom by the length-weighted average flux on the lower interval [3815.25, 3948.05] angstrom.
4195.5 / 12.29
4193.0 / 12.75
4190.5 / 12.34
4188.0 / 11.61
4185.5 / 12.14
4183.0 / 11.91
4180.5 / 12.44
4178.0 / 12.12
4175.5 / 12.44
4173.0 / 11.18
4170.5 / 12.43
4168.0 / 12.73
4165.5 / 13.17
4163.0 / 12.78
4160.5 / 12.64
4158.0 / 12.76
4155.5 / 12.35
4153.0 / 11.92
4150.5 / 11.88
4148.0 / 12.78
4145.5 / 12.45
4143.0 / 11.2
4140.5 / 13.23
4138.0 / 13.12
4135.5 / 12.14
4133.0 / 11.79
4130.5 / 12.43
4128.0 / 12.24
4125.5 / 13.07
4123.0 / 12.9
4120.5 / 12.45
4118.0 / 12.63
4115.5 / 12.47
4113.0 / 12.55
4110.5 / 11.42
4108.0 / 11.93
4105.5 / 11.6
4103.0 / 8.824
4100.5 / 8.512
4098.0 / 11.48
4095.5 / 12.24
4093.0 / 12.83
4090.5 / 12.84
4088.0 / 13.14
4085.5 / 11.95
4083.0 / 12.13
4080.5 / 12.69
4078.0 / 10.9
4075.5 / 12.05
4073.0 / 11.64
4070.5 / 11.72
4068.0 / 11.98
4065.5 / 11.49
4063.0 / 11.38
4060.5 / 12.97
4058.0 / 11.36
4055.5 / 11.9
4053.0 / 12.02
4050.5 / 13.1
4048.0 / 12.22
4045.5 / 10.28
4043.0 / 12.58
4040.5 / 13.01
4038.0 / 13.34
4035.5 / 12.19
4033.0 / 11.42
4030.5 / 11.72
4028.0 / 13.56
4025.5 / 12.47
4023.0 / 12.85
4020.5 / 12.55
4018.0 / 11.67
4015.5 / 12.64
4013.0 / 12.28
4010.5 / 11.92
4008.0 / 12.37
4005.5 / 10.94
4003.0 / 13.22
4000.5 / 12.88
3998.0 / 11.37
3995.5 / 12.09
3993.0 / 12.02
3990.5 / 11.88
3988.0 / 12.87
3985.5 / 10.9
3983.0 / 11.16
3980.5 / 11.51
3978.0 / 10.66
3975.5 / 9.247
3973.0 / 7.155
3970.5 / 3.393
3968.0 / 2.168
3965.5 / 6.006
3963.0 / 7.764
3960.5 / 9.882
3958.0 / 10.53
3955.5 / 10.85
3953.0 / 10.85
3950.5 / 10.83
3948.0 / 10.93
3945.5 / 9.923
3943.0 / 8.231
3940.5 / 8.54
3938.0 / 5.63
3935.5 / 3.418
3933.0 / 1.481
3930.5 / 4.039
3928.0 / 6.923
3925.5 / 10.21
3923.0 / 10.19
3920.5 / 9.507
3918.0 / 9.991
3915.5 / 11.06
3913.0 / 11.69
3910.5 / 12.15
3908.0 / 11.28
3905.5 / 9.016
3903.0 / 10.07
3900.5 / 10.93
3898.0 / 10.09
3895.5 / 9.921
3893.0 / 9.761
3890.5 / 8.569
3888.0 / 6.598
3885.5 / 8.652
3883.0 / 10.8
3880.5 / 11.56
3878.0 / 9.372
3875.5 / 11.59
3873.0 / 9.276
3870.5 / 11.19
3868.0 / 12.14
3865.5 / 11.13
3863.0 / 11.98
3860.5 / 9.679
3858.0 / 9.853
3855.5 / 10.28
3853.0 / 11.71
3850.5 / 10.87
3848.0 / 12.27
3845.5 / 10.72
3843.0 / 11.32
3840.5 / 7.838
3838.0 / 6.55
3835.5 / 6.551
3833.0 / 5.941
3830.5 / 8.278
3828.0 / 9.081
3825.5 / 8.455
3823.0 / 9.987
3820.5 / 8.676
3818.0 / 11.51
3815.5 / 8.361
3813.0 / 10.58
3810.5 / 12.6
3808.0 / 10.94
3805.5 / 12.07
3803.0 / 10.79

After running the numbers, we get 1.29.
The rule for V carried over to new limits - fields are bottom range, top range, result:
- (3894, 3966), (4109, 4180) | 1.37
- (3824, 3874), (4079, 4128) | 1.23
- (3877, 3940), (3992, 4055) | 1.38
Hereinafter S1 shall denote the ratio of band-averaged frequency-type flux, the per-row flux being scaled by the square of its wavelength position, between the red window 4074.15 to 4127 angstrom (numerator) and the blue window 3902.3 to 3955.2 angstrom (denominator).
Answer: 1.47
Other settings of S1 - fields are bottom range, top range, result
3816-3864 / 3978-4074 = 1.39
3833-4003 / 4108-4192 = 1.45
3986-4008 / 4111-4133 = 1.10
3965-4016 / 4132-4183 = 1.28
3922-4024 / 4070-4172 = 1.35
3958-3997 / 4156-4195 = 1.46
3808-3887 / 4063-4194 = 1.40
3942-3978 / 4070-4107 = 1.46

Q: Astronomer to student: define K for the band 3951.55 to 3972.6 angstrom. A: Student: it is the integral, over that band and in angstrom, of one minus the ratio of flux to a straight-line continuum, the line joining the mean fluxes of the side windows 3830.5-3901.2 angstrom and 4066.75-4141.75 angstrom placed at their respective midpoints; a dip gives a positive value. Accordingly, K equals 5.95 angstrom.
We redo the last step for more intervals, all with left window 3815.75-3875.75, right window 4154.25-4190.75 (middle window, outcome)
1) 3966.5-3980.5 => 4.99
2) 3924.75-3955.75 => 8.40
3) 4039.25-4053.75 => -1.08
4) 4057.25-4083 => -0.66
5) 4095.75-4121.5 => 0.95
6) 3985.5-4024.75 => -4.09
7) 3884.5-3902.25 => 1.64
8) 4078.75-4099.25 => -1.20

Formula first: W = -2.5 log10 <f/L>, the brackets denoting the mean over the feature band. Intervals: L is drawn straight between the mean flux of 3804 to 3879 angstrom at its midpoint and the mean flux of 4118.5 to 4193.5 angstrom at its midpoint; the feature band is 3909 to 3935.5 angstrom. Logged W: 0.24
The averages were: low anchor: 10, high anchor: 12.4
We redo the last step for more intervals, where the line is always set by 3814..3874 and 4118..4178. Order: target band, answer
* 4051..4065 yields -0.030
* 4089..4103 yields 0.057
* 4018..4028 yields -0.117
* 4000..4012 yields -0.098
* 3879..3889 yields 0.069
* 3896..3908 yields 0.011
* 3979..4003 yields -0.082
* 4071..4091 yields -0.026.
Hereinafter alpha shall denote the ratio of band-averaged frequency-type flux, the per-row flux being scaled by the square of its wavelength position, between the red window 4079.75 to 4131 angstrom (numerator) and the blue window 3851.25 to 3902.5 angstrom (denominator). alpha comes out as 1.31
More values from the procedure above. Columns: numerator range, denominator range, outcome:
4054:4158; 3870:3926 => 1.32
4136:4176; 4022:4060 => 1.07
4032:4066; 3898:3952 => 1.45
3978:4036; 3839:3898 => 1.26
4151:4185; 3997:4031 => 1.08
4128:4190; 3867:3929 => 1.39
